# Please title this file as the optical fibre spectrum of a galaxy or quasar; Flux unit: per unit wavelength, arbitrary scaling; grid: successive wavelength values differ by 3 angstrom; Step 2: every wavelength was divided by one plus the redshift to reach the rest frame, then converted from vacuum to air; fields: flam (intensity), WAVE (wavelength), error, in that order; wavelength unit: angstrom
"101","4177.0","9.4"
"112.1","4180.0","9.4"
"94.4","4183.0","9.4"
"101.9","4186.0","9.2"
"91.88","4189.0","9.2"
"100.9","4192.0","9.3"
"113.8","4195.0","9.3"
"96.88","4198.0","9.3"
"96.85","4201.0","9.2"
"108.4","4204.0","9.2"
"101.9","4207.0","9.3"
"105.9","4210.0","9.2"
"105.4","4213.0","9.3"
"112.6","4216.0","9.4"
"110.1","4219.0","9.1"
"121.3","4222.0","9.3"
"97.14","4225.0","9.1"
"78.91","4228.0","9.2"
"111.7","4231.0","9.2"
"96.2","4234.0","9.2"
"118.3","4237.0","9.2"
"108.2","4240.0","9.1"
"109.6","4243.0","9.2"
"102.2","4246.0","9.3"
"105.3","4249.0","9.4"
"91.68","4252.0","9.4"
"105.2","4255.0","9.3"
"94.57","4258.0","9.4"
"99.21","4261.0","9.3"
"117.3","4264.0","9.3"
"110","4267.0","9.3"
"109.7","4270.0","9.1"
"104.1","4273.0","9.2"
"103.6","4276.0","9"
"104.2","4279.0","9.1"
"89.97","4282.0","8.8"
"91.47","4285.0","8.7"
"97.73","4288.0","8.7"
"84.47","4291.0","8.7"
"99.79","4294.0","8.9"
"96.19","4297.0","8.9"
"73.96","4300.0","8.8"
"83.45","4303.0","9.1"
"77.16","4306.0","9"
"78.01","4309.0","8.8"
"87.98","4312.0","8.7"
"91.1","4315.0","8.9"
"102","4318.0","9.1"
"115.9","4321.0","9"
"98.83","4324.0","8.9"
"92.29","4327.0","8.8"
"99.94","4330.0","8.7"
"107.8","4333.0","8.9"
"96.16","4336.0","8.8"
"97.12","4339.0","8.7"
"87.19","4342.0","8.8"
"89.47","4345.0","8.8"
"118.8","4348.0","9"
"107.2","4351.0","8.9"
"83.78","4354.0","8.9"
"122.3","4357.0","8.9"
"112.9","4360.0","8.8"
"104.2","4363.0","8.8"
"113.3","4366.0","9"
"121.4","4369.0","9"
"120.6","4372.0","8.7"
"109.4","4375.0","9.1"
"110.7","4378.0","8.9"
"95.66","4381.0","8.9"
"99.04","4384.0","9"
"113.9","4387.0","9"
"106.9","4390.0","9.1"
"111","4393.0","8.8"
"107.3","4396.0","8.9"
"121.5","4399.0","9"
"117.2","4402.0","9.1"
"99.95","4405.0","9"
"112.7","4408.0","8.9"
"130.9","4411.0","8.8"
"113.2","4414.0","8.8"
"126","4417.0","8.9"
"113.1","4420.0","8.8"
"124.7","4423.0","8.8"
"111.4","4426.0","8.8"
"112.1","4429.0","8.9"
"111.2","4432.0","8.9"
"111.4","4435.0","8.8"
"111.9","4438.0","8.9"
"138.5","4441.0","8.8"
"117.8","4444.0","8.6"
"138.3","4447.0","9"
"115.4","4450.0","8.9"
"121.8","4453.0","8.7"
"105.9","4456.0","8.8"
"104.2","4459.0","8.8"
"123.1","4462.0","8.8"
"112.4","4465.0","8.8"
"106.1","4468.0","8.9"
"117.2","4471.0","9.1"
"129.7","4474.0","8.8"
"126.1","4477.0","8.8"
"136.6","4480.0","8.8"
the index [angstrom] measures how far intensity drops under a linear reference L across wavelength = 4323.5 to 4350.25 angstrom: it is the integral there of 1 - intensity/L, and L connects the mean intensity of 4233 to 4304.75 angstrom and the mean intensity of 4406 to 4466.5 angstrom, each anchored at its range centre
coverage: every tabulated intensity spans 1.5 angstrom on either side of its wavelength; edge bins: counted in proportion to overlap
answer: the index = 2.1 angstrom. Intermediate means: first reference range 99.8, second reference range 118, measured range 98.9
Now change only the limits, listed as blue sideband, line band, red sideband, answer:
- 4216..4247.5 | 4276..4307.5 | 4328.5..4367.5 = 4.2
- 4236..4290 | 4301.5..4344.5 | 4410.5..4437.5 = 5.7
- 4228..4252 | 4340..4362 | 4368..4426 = 1.5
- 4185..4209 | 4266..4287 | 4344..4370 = 0.7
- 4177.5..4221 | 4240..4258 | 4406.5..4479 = 0.7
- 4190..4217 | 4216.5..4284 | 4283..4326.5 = -4.0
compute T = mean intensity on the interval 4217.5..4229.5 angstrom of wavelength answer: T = 102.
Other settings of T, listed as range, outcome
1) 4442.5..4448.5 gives 128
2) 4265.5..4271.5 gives 110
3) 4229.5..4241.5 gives 109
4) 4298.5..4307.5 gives 78.2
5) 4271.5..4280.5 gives 104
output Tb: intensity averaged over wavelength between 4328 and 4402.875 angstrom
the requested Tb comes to 107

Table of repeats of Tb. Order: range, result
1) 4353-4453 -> 114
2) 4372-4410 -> 110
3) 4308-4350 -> 97.7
